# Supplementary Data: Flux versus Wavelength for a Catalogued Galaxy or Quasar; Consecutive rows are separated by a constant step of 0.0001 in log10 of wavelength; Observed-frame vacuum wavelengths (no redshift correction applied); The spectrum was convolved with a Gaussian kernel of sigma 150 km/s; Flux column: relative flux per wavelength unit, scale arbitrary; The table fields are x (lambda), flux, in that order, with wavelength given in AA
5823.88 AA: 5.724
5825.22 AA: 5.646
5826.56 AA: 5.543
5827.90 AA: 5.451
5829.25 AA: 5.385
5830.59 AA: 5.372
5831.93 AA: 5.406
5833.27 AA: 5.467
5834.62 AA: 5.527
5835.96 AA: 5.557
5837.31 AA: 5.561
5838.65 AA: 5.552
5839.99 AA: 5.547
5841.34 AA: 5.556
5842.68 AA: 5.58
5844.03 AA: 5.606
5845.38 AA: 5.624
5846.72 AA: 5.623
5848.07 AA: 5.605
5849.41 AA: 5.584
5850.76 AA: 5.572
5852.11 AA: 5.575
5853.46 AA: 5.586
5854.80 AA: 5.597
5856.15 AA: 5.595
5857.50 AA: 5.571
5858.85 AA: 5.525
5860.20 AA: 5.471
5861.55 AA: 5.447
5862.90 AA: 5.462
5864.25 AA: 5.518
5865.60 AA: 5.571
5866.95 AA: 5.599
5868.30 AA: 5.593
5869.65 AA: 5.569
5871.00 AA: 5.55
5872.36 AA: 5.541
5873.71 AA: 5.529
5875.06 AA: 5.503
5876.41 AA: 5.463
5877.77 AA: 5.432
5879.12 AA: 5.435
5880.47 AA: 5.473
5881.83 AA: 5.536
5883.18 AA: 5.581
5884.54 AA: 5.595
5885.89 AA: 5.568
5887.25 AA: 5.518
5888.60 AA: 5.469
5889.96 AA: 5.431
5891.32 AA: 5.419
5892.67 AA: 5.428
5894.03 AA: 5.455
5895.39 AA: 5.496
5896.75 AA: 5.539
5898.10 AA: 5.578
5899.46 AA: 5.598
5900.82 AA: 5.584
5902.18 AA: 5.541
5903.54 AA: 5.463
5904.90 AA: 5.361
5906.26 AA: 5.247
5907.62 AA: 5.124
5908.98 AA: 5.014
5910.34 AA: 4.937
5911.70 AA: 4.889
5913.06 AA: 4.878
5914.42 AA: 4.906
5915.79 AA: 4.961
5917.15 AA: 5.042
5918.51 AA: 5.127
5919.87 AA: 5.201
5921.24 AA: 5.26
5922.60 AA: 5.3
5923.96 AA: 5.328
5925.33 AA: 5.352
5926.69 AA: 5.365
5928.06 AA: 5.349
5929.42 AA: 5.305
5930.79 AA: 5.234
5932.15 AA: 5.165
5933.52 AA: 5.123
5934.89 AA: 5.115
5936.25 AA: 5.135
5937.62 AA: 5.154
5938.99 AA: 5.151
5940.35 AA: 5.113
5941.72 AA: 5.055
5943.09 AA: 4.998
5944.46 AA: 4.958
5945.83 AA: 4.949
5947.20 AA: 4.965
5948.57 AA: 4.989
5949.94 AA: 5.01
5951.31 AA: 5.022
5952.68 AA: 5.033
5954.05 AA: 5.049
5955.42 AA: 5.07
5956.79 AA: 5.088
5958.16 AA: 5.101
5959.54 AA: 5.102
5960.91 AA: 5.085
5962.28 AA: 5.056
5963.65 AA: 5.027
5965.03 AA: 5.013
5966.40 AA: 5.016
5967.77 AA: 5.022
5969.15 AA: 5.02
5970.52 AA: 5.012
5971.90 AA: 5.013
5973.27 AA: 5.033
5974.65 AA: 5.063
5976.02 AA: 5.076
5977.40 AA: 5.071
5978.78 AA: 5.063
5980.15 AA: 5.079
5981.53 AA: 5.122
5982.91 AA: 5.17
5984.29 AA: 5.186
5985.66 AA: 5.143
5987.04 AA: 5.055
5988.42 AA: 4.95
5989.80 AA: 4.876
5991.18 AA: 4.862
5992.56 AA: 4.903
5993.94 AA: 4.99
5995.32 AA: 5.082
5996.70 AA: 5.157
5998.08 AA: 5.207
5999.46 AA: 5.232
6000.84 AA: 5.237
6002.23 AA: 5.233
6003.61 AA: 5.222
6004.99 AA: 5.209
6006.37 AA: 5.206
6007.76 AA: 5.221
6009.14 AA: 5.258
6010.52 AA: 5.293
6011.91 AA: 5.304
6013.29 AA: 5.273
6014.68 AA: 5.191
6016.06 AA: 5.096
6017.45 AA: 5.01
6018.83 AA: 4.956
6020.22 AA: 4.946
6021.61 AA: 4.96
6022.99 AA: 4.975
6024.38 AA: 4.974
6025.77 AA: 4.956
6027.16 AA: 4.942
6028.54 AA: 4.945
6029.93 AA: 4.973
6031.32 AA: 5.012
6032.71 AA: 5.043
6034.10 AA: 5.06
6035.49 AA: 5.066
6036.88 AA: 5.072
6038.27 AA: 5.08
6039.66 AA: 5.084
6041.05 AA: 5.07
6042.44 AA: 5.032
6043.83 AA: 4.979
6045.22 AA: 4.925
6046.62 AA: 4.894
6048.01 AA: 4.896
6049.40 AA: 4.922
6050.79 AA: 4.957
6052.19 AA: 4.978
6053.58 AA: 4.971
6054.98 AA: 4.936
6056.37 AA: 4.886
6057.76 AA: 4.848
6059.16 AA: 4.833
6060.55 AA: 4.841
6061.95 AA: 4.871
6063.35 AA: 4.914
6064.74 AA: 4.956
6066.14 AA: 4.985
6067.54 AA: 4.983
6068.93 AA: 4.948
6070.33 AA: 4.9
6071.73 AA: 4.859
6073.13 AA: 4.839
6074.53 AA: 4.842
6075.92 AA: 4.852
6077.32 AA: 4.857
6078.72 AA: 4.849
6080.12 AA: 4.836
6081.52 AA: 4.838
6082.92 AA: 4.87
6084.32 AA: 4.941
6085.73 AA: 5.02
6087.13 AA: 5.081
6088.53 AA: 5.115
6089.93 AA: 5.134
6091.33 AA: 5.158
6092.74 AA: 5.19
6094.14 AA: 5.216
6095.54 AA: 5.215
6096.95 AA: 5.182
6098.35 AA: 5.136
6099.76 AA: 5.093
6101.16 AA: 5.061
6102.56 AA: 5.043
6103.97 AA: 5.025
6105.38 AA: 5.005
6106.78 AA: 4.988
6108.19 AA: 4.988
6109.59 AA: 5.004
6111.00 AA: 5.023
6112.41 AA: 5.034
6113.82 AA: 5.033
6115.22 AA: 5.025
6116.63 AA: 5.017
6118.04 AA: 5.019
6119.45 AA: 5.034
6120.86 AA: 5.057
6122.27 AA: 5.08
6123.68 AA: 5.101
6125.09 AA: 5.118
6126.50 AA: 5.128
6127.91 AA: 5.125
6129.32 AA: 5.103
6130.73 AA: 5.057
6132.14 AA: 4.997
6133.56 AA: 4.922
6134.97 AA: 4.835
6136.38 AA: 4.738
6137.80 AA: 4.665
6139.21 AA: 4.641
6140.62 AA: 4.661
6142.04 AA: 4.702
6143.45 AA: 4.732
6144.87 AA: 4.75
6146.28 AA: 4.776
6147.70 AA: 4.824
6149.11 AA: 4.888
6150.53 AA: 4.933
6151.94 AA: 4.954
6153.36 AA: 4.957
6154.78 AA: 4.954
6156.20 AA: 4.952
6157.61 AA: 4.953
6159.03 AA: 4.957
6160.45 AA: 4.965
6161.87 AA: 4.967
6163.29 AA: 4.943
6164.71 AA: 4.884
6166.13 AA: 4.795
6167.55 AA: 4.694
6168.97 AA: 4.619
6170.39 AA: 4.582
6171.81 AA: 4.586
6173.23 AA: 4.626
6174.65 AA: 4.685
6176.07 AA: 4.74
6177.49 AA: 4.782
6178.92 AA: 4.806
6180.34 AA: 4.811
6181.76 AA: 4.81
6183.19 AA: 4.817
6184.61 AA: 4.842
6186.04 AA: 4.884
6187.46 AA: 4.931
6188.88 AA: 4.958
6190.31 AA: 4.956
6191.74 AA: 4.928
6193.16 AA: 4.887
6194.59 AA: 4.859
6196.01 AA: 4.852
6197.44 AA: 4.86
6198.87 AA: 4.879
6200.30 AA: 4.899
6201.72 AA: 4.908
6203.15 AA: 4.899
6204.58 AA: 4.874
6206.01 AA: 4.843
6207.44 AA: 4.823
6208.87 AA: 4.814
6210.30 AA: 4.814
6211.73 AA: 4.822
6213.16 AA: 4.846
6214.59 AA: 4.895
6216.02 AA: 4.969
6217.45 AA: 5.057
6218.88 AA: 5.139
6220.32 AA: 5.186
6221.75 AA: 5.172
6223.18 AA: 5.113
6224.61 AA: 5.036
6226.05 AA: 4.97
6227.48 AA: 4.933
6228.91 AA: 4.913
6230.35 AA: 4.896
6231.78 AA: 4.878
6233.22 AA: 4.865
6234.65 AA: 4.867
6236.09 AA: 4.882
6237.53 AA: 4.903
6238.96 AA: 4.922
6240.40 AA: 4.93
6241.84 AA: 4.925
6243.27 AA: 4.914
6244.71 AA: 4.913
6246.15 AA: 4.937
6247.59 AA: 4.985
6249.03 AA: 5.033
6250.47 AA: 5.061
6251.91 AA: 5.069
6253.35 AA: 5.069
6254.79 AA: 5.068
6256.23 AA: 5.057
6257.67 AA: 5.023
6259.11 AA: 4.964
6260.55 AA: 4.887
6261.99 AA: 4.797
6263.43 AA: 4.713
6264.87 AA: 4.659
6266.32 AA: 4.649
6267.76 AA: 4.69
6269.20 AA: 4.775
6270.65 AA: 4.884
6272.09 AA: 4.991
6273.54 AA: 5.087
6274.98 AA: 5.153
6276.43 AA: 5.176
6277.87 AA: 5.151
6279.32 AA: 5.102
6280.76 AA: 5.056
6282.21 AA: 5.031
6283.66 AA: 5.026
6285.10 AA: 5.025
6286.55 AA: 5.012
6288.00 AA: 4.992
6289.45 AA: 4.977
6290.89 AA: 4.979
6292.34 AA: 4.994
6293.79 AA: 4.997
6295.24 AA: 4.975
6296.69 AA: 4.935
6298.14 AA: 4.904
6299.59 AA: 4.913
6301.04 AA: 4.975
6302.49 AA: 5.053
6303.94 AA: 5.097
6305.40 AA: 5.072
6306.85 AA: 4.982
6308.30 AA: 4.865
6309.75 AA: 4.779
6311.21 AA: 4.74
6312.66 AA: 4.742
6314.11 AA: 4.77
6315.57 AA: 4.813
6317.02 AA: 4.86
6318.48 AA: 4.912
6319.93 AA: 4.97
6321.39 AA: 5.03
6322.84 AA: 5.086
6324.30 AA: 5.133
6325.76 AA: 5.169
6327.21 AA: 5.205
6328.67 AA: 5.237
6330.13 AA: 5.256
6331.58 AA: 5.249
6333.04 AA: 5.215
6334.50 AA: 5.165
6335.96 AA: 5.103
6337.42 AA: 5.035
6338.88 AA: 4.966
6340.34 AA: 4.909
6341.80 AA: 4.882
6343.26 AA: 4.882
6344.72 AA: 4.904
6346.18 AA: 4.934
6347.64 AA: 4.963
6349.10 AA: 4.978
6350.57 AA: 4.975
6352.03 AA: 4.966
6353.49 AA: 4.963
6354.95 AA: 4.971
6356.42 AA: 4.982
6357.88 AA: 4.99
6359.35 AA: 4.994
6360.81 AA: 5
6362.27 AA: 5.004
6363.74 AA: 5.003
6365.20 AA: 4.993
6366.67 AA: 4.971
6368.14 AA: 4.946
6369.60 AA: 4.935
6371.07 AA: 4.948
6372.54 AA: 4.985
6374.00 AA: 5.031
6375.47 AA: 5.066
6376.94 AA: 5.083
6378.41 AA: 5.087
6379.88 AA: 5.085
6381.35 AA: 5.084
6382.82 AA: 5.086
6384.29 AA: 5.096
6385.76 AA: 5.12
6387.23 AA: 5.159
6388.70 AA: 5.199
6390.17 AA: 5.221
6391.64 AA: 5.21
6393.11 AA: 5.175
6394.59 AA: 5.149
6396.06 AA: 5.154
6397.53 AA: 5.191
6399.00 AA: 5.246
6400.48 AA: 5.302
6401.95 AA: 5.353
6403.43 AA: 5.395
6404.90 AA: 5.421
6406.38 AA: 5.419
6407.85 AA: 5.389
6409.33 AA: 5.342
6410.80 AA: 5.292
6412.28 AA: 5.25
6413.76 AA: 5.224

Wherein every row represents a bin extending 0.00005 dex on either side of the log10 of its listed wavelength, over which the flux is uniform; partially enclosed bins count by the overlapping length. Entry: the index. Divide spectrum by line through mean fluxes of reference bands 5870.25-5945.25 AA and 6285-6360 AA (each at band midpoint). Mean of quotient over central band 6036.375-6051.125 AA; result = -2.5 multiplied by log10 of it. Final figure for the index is 0.04 mag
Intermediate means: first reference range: 5.31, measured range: 4.99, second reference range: 4.99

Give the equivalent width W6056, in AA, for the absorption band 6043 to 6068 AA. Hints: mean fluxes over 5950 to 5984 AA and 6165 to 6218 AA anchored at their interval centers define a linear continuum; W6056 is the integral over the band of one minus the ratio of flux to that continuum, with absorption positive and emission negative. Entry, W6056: 0.2 AA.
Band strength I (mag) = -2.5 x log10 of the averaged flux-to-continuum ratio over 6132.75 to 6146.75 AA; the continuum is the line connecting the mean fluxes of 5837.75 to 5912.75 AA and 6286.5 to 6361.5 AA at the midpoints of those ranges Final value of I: 0.10 mag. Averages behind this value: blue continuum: 5.49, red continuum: 4.99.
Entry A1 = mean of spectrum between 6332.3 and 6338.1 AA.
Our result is 5.13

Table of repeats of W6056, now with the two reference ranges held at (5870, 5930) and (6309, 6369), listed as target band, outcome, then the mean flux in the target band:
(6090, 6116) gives 0.5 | 5.08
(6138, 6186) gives 3.1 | 4.81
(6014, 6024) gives 0.5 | 5.02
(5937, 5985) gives 2.3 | 5.06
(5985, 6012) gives 0.7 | 5.13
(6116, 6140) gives 0.9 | 4.98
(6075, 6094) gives 0.8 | 4.99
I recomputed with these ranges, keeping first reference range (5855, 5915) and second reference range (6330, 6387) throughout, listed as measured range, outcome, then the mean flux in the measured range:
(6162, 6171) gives 0.09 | 4.77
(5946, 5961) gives 0.07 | 5.04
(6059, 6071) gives 0.08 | 4.92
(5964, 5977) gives 0.07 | 5.03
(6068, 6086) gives 0.08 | 4.88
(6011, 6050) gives 0.06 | 5.02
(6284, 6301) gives 0.02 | 4.98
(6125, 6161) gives 0.07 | 4.89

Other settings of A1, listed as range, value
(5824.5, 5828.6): 5.54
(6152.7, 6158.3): 4.96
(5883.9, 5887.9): 5.56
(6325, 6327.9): 5.19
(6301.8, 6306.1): 5.07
